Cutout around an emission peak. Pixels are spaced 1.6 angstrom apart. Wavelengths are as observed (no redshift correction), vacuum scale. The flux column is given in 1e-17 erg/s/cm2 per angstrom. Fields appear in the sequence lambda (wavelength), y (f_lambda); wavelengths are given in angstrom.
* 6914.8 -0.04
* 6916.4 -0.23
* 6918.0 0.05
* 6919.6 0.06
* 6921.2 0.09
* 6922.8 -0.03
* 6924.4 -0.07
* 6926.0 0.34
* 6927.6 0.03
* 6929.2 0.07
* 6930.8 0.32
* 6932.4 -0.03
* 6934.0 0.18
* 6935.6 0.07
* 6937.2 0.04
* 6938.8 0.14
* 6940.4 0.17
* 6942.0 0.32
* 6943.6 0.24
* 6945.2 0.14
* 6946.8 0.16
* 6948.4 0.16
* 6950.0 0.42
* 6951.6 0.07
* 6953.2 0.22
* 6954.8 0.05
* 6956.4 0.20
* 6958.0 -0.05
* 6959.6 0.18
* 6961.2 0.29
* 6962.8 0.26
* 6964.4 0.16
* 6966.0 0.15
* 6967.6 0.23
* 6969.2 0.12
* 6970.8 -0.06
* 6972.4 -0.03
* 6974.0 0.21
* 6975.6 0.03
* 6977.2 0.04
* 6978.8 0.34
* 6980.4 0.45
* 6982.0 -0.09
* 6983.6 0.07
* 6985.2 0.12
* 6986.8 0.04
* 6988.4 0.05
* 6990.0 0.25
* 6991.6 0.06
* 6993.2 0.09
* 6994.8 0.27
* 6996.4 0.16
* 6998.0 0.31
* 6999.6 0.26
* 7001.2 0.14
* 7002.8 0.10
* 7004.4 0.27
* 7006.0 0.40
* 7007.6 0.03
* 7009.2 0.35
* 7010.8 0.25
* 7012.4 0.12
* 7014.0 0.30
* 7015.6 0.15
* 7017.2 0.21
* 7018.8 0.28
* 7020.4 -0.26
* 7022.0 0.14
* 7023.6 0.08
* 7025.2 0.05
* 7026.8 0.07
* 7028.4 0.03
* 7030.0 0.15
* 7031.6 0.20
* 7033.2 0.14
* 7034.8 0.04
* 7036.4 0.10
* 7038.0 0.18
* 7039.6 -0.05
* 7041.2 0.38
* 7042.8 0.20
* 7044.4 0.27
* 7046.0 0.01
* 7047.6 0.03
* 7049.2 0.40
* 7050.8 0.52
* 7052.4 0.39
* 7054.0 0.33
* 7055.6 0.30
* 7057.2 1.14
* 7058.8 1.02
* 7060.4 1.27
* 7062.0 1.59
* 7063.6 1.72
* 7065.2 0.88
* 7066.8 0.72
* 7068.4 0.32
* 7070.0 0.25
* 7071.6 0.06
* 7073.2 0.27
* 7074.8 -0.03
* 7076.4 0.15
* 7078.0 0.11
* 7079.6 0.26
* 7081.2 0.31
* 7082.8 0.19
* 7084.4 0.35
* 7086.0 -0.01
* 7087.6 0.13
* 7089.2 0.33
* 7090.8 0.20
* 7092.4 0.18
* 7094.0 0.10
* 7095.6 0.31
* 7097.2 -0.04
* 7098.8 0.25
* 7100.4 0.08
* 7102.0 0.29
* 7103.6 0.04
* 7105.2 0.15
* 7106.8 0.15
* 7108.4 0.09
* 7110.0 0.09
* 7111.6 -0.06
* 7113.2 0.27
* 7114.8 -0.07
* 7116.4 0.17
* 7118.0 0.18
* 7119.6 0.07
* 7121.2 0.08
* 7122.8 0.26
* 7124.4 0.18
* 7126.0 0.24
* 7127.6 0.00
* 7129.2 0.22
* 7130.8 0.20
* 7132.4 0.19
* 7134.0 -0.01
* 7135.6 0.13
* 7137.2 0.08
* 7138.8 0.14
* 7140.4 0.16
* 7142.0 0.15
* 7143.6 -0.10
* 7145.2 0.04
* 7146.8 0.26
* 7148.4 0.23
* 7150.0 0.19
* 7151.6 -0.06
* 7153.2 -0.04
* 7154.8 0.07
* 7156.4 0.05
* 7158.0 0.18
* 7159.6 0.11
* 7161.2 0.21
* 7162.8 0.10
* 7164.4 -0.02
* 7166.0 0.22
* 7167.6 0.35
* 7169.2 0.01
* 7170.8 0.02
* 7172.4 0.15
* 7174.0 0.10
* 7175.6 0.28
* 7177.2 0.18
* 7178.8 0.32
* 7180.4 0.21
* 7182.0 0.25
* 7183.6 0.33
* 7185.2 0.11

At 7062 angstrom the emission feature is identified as [O II] 3727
